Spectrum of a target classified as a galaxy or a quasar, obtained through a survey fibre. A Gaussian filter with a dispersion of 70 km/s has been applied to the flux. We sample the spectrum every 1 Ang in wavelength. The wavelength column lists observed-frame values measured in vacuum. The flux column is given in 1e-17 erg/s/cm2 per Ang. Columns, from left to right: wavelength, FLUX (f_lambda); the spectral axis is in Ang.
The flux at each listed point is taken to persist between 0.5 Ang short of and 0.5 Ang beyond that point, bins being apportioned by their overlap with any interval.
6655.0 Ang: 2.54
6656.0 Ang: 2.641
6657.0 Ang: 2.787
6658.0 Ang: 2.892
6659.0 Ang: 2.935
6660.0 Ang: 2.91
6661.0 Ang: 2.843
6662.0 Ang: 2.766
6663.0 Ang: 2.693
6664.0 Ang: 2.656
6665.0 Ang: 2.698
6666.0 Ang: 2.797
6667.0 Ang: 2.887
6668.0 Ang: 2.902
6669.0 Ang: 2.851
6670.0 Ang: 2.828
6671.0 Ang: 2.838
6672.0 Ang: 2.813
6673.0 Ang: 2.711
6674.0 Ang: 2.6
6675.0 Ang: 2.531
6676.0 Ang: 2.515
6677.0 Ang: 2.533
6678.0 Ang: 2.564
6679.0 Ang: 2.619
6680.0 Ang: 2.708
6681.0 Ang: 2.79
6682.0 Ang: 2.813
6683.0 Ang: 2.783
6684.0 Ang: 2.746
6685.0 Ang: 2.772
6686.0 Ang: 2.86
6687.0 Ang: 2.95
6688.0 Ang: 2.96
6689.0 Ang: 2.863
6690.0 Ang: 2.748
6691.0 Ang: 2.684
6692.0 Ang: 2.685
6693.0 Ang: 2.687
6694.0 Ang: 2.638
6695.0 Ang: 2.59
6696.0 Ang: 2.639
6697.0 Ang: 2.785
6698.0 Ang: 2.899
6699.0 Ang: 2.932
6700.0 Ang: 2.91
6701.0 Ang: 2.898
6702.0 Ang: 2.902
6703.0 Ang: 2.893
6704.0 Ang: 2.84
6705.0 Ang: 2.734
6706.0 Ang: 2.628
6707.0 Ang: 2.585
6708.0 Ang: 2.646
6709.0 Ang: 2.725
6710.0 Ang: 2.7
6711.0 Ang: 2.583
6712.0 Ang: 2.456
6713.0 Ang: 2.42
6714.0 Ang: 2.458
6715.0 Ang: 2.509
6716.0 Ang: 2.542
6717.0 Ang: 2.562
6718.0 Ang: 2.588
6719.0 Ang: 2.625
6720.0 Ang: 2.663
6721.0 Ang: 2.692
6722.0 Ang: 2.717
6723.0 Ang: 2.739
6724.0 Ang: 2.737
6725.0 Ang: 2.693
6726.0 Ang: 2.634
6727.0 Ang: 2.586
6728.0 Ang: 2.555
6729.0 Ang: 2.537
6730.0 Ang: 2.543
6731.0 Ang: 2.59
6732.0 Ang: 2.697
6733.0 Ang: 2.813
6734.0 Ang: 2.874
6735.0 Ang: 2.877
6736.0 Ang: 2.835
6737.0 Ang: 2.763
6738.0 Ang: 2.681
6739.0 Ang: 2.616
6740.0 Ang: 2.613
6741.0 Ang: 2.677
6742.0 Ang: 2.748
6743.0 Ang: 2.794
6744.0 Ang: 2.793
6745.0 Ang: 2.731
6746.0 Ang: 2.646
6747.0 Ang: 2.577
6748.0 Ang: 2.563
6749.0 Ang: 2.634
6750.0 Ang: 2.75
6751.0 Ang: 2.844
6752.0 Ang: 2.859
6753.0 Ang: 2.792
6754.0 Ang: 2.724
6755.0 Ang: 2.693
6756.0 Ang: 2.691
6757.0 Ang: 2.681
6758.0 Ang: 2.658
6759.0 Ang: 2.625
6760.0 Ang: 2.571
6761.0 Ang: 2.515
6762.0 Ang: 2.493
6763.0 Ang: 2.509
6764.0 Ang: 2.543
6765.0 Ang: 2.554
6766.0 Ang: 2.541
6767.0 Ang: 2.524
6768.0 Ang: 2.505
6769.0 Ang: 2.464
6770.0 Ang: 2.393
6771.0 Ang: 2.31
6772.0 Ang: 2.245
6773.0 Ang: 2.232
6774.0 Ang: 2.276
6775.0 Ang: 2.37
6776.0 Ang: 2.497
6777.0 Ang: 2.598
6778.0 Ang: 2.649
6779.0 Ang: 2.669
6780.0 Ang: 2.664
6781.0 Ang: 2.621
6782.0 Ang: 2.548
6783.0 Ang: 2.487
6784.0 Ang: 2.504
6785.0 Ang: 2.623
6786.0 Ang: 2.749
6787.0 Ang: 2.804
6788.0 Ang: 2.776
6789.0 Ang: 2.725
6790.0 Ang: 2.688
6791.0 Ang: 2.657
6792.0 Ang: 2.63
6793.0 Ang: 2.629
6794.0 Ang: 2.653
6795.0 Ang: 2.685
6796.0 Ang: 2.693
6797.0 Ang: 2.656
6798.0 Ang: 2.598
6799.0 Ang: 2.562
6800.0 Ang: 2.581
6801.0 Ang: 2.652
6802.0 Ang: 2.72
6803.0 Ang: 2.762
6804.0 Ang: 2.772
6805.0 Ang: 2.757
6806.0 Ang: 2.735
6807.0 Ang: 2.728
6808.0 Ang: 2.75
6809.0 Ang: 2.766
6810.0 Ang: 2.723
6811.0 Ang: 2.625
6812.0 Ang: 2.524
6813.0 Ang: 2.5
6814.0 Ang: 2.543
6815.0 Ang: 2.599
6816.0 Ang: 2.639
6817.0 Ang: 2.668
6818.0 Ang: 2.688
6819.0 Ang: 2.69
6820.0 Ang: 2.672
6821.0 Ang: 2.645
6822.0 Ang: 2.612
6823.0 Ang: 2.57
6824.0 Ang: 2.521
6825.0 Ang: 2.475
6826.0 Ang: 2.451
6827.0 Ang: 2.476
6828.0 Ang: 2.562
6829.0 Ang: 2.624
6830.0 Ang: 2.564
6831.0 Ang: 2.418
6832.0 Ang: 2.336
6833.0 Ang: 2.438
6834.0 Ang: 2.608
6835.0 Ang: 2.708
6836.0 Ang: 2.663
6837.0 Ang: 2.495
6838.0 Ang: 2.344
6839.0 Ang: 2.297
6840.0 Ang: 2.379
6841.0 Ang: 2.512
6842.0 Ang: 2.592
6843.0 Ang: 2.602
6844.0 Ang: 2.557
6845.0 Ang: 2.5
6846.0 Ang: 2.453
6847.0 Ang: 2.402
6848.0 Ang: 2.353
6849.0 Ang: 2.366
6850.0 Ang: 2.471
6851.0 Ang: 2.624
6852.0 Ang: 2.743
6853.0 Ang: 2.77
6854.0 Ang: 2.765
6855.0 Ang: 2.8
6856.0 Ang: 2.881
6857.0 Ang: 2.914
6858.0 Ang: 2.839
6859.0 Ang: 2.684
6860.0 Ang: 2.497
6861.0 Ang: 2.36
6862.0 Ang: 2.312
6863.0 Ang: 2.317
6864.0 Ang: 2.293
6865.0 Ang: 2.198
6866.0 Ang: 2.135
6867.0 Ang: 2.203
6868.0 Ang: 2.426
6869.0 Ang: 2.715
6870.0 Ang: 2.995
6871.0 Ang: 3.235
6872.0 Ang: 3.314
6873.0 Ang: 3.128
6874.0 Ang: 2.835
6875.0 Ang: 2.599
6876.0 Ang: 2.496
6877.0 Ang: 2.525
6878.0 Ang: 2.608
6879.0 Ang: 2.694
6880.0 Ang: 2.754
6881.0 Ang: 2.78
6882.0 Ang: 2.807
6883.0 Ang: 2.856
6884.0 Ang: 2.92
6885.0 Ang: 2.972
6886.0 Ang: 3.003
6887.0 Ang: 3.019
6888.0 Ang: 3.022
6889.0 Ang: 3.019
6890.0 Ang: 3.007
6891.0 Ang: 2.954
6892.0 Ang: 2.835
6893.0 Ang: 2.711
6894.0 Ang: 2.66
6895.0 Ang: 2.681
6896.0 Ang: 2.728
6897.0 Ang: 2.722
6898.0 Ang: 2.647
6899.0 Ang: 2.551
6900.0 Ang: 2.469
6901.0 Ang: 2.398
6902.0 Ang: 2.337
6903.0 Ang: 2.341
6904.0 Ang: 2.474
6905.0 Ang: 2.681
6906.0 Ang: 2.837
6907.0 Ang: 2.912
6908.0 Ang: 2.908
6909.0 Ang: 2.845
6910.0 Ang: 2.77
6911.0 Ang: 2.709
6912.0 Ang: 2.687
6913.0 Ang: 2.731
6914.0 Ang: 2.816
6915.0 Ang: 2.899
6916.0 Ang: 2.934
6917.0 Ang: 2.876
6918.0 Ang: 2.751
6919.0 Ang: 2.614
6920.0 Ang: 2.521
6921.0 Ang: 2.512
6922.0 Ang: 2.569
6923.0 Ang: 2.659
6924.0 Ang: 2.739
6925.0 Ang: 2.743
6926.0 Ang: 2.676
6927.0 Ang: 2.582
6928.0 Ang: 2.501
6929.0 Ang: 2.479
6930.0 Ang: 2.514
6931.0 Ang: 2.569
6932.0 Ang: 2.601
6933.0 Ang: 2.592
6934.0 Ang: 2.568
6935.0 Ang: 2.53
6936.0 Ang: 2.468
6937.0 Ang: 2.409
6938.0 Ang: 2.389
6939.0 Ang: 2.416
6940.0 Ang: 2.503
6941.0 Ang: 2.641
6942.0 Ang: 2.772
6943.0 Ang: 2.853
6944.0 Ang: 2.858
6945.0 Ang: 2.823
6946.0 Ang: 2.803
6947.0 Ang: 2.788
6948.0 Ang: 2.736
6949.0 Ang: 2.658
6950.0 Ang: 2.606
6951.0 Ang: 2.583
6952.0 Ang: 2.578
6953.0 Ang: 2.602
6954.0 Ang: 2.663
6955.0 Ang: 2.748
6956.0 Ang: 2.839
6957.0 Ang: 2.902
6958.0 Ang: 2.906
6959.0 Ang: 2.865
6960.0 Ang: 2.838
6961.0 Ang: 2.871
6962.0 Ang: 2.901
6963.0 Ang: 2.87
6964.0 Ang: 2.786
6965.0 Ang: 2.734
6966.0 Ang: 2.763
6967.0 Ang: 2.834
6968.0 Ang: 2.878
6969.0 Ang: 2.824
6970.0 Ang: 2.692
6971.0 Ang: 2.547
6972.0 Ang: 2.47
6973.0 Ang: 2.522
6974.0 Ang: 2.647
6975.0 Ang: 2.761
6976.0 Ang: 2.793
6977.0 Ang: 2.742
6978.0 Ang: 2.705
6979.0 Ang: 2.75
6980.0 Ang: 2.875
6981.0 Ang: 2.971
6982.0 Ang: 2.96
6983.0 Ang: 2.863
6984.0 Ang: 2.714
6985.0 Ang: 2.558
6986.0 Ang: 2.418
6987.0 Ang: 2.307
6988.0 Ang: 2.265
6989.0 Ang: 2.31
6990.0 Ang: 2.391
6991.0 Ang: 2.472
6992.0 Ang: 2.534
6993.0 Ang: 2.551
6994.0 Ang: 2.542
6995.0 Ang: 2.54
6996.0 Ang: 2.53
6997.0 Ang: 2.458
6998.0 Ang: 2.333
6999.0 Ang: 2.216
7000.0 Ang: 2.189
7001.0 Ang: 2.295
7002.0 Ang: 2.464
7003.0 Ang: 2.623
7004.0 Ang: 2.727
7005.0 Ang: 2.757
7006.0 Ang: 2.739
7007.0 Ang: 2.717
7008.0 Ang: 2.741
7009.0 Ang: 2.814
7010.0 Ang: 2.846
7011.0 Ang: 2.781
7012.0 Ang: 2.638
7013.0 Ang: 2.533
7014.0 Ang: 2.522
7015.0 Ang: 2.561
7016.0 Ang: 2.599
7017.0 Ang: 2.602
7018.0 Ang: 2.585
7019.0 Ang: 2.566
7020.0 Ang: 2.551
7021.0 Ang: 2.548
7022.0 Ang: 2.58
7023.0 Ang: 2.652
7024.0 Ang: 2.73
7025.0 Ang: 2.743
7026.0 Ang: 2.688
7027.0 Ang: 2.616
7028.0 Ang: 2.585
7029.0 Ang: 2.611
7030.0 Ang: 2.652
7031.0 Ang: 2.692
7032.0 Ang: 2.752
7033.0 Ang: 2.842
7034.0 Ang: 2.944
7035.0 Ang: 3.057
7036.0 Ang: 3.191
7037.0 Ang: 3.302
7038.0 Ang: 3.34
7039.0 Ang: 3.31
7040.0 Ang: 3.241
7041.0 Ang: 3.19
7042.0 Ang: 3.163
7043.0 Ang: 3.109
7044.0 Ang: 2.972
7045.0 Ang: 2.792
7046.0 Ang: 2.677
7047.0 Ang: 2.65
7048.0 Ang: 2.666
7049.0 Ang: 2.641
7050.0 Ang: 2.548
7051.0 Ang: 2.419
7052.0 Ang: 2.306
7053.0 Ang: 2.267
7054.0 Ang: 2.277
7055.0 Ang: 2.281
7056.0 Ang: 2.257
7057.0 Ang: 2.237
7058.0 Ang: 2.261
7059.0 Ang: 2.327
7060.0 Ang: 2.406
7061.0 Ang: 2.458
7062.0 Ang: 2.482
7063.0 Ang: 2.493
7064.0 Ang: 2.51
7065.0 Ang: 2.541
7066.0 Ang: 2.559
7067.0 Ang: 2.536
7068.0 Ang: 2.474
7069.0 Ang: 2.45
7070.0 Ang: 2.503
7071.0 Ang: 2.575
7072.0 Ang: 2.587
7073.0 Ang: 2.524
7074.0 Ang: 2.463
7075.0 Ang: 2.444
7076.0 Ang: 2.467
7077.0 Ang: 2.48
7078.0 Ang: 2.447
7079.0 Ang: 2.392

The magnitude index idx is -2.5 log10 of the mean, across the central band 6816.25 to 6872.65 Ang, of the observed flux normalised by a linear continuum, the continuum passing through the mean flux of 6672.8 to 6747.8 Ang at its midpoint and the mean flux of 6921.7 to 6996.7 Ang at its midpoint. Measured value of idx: 0.04 mag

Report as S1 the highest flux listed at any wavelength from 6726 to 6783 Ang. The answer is 2.877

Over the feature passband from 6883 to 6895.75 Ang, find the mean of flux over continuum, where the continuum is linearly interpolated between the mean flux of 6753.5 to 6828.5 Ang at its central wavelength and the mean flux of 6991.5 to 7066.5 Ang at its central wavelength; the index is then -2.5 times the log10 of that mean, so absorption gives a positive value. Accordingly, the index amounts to -0.11 mag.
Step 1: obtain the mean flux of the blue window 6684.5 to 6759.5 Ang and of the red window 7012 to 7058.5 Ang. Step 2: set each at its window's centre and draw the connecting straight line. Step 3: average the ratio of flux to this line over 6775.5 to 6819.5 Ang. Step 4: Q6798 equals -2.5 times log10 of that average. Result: 0.020 mag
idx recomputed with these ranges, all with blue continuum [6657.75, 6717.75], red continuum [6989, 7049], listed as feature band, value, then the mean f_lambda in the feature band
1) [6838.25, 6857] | 0.06 mag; 2.57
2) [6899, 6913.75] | 0.03 mag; 2.65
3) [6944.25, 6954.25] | 0.01 mag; 2.69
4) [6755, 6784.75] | 0.08 mag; 2.52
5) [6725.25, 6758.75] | 0.01 mag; 2.7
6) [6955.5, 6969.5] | -0.05 mag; 2.84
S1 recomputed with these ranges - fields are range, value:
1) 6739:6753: 2.859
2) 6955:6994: 2.971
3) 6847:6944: 3.314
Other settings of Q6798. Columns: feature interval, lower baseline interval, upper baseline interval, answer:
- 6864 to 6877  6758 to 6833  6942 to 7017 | -0.02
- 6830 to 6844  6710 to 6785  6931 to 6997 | 0.06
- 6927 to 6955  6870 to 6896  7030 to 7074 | 0.07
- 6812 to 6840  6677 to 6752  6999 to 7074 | 0.06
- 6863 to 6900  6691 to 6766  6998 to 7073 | -0.03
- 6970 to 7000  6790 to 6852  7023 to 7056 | 0.06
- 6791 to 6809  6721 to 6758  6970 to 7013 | 0.00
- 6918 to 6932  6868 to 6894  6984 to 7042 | 0.08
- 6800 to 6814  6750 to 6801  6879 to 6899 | -0.01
